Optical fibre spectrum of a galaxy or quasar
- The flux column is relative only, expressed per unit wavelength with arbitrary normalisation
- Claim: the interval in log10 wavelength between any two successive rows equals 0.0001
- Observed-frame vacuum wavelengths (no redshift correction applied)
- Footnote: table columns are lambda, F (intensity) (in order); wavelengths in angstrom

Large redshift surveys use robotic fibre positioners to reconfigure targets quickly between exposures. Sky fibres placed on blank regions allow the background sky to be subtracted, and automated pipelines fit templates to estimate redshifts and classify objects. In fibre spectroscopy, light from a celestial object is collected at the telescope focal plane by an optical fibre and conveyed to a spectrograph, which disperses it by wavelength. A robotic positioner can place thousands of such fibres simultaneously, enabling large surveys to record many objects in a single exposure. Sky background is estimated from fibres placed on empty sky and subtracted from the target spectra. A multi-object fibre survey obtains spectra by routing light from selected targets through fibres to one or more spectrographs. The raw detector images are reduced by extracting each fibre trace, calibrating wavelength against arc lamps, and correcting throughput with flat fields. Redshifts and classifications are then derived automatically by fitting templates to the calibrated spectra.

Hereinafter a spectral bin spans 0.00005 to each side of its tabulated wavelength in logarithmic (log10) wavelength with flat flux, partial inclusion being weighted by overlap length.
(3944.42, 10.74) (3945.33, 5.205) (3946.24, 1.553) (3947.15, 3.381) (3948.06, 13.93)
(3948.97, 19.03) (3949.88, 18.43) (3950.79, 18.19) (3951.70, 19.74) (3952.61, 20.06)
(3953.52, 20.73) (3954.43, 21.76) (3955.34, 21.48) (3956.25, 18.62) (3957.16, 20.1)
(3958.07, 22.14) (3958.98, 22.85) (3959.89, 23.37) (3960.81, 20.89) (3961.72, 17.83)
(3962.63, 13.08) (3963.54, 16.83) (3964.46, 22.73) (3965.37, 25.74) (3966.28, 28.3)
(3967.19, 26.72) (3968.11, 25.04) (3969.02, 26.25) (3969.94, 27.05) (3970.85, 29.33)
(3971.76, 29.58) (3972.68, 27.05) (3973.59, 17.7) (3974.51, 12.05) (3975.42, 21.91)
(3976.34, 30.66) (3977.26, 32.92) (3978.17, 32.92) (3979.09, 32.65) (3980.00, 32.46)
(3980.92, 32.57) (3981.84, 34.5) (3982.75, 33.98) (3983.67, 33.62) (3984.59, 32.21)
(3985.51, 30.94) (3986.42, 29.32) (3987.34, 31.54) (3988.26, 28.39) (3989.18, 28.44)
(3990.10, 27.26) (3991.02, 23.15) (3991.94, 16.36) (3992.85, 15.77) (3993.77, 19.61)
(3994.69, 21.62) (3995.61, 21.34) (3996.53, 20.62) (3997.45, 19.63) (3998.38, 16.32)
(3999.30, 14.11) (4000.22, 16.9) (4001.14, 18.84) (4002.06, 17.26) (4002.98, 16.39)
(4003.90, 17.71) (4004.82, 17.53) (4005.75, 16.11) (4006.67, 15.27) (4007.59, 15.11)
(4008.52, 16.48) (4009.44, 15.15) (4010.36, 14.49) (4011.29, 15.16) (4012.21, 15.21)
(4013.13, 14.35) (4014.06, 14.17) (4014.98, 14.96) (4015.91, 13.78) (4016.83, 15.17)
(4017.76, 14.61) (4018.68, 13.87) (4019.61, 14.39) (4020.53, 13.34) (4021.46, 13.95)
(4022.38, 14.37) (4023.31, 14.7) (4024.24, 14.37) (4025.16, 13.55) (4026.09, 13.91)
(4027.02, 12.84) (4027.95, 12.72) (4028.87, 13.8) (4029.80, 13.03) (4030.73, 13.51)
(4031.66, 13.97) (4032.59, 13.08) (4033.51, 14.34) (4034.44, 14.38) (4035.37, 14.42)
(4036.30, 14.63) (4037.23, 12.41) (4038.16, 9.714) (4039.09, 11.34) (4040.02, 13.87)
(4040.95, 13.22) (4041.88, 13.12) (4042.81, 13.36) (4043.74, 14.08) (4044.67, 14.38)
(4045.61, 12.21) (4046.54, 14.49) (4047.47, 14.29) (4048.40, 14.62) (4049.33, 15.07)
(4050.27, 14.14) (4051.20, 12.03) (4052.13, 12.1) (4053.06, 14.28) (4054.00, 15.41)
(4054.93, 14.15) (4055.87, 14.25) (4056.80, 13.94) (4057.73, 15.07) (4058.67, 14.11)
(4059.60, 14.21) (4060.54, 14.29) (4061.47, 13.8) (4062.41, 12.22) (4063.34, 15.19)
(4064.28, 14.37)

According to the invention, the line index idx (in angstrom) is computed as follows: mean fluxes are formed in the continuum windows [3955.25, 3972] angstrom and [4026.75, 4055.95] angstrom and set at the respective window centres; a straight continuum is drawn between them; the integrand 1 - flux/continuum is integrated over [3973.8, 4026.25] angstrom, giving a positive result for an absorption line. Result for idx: -4.4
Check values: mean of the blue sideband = 23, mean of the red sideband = 13.5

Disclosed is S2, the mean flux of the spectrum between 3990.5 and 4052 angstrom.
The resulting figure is 15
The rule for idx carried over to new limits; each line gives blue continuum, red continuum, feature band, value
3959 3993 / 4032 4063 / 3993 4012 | 3.9 angstrom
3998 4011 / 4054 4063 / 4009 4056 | 4.0 angstrom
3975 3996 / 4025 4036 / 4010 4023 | 2.6 angstrom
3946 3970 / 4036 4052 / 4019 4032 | 0.9 angstrom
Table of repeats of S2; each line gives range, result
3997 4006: 17.1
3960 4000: 25.1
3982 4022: 19.5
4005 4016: 15.1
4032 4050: 13.5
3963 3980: 26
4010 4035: 14.1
